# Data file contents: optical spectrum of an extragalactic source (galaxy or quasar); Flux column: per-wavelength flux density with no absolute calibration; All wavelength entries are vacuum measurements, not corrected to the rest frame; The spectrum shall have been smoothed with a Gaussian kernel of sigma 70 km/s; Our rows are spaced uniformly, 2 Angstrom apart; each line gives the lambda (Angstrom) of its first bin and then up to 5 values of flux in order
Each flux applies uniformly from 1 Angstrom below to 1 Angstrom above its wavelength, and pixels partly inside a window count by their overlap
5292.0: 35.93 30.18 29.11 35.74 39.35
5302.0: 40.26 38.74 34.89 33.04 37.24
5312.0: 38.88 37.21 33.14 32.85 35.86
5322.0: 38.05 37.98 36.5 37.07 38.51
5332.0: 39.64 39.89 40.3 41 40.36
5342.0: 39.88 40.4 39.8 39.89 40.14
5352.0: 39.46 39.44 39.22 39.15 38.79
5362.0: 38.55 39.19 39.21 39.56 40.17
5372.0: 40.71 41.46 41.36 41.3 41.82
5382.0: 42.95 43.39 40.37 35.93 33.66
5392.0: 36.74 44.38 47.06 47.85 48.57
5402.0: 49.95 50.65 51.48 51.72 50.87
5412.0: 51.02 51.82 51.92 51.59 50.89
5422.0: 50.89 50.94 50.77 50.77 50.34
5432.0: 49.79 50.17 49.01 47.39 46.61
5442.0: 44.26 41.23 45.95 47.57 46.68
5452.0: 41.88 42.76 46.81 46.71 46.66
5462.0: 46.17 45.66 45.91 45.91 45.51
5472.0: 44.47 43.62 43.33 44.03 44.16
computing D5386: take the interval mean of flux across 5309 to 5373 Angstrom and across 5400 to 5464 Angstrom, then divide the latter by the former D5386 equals 1.25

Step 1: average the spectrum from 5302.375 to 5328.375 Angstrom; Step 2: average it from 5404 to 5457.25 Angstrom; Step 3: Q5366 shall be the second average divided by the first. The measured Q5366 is 1.34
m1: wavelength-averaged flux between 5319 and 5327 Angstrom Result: 37.1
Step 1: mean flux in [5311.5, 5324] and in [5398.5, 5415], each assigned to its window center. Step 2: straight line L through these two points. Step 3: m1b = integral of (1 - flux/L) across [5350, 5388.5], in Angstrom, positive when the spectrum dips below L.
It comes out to 3.7 Angstrom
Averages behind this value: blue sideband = 36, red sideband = 50.7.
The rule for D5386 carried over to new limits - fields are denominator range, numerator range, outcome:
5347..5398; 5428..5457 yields 1.16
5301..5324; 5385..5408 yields 1.22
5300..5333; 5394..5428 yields 1.36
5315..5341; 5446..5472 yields 1.21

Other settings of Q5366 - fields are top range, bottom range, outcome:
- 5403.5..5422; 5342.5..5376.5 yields 1.29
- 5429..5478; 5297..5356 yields 1.21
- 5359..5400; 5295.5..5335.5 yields 1.11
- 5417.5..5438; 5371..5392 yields 1.25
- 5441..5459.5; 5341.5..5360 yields 1.13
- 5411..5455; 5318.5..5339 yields 1.26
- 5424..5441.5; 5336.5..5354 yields 1.23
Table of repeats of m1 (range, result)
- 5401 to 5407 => 50.7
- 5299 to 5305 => 39.4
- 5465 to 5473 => 45.4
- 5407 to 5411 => 51.3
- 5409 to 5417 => 51.4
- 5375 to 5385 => 42.2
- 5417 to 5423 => 51.1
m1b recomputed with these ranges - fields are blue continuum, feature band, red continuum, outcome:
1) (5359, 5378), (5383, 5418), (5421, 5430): -0.2 Angstrom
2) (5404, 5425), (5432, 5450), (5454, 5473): 0.6 Angstrom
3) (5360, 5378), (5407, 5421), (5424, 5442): -1.5 Angstrom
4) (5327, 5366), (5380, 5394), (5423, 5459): 1.1 Angstrom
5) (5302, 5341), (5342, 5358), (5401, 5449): 0.4 Angstrom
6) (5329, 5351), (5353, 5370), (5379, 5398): 0.5 Angstrom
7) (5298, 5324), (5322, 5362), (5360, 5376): -0.9 Angstrom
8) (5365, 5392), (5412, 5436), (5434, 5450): -3.4 Angstrom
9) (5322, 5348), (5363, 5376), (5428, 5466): 0.4 Angstrom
